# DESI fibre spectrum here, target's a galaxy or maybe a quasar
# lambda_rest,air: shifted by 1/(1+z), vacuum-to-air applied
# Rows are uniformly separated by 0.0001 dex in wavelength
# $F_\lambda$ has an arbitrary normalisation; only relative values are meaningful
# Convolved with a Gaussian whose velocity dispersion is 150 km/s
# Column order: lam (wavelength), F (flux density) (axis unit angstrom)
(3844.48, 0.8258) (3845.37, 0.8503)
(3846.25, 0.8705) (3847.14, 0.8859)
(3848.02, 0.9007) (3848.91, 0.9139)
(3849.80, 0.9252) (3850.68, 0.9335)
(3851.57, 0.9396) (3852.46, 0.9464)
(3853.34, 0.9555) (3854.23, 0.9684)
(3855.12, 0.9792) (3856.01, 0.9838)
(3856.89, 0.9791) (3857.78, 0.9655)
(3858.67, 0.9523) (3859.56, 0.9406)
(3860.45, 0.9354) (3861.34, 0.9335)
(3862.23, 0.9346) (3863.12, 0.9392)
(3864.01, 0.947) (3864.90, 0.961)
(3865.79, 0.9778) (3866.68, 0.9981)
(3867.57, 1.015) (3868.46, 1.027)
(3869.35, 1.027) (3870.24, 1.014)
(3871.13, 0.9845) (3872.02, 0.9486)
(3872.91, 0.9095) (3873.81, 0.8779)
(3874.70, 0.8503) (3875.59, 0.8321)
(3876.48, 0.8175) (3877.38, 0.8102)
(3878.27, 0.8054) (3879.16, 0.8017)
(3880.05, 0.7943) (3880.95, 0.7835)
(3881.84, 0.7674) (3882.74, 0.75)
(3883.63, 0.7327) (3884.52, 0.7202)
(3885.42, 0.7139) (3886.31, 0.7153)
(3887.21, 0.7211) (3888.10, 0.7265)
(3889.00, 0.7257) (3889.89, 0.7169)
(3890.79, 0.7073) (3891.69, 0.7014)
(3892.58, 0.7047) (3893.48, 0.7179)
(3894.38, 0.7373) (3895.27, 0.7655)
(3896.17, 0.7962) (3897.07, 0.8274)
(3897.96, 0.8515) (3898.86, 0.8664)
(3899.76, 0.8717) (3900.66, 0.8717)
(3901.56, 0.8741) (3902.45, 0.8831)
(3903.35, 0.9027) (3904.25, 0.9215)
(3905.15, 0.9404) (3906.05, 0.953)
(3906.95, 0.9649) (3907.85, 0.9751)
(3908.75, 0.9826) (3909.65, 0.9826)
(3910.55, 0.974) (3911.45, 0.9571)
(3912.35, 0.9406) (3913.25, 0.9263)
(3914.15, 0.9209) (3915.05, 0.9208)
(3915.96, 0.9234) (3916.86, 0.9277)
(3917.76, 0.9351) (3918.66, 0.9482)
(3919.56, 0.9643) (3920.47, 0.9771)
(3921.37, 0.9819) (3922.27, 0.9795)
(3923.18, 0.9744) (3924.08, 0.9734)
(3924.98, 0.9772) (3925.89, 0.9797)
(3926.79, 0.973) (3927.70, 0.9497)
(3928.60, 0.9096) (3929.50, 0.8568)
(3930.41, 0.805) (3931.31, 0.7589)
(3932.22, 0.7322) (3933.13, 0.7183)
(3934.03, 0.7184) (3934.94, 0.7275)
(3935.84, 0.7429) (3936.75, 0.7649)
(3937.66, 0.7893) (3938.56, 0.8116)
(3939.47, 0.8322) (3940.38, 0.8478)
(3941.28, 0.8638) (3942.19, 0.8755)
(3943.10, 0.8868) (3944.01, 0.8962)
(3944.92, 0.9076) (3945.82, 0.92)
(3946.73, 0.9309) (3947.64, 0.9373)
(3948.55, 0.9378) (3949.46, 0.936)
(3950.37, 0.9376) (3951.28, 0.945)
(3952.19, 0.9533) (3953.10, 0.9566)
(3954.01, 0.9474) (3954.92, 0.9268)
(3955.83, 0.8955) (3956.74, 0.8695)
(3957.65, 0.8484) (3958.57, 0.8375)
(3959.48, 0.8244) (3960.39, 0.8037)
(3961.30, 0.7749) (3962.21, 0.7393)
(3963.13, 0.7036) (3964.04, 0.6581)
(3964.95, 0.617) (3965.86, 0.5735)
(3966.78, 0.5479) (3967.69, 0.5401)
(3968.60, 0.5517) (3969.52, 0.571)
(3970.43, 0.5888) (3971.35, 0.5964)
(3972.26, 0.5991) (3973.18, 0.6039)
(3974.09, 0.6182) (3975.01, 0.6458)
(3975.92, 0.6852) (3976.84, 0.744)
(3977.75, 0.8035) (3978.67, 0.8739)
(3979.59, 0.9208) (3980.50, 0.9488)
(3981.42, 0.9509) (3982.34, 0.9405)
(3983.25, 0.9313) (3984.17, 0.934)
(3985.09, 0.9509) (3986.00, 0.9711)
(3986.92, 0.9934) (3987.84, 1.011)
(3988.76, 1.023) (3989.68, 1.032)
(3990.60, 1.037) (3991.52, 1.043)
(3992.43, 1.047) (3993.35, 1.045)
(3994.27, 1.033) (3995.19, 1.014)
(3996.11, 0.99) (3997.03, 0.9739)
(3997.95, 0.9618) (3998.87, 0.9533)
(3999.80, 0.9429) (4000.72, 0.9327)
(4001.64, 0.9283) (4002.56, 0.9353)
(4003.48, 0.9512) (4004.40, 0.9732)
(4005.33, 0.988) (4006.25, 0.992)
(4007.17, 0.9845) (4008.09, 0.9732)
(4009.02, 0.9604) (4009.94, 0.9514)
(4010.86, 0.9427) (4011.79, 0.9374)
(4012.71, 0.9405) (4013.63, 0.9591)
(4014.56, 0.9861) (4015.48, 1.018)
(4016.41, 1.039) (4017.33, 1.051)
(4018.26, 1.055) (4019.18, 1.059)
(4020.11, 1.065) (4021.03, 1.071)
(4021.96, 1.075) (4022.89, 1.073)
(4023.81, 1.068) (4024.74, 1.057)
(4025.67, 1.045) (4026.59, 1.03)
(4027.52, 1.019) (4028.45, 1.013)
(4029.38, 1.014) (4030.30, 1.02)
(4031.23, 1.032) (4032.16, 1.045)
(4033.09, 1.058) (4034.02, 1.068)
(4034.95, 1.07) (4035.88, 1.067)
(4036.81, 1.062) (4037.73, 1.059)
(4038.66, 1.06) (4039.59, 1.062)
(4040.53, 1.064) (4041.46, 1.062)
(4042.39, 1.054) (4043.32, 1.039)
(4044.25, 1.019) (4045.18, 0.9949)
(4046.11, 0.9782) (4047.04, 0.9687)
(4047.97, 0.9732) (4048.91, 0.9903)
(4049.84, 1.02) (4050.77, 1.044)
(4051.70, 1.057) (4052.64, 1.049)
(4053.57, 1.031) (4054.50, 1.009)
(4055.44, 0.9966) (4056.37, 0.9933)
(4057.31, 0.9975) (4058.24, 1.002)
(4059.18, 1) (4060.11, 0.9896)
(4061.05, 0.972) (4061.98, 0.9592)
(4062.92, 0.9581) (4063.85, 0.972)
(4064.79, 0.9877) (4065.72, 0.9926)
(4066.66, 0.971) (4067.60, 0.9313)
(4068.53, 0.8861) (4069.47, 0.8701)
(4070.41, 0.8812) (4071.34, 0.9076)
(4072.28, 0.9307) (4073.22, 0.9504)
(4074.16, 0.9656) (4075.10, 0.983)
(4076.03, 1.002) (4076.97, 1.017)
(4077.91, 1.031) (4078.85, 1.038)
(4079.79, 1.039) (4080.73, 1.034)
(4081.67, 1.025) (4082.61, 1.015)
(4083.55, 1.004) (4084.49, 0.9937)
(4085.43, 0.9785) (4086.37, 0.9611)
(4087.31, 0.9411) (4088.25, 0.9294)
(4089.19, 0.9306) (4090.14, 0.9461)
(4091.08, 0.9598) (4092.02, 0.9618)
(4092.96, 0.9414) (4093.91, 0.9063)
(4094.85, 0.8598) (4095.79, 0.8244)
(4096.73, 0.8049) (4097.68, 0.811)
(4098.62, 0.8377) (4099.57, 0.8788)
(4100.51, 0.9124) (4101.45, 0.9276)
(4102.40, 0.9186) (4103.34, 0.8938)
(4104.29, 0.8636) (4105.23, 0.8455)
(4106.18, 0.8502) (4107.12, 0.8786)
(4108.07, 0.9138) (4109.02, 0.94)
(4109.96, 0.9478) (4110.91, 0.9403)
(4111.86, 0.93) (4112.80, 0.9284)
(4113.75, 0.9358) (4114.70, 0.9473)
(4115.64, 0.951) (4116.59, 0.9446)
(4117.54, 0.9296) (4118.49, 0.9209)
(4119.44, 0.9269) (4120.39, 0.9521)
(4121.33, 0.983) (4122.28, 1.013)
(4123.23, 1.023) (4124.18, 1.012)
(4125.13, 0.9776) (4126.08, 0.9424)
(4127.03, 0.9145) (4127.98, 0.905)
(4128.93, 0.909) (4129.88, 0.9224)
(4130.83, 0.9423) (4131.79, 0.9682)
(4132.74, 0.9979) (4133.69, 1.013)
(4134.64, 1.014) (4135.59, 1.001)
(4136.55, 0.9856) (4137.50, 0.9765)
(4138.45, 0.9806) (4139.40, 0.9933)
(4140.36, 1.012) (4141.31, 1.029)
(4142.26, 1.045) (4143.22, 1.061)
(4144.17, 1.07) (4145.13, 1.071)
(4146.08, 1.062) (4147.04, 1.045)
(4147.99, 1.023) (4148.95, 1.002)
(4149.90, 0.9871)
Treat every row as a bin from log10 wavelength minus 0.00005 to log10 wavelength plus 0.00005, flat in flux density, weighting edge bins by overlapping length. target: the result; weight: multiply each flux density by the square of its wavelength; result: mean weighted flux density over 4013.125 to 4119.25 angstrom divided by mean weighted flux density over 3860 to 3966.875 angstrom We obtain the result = 1.22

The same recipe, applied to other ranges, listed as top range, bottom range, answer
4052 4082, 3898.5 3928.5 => 1.12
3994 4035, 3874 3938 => 1.25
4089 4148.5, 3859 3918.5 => 1.22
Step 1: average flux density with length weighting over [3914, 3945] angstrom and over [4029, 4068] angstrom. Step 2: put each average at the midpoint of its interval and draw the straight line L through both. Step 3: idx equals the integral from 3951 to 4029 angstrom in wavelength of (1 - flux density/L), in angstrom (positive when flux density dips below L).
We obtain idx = 4.0 angstrom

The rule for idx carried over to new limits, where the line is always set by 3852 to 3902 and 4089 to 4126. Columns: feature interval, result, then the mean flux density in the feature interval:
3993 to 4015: -1.86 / 0.968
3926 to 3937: 0.80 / 0.811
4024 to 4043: -3.11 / 1.05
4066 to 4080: -0.74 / 0.959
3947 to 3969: 1.91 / 0.804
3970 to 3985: 1.82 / 0.779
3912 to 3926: -1.31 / 0.952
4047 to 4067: -2.01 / 0.998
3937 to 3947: 0.12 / 0.866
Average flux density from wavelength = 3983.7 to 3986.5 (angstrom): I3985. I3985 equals 0.953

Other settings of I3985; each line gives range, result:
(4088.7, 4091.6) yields 0.945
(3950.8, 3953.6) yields 0.951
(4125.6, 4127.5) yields 0.929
